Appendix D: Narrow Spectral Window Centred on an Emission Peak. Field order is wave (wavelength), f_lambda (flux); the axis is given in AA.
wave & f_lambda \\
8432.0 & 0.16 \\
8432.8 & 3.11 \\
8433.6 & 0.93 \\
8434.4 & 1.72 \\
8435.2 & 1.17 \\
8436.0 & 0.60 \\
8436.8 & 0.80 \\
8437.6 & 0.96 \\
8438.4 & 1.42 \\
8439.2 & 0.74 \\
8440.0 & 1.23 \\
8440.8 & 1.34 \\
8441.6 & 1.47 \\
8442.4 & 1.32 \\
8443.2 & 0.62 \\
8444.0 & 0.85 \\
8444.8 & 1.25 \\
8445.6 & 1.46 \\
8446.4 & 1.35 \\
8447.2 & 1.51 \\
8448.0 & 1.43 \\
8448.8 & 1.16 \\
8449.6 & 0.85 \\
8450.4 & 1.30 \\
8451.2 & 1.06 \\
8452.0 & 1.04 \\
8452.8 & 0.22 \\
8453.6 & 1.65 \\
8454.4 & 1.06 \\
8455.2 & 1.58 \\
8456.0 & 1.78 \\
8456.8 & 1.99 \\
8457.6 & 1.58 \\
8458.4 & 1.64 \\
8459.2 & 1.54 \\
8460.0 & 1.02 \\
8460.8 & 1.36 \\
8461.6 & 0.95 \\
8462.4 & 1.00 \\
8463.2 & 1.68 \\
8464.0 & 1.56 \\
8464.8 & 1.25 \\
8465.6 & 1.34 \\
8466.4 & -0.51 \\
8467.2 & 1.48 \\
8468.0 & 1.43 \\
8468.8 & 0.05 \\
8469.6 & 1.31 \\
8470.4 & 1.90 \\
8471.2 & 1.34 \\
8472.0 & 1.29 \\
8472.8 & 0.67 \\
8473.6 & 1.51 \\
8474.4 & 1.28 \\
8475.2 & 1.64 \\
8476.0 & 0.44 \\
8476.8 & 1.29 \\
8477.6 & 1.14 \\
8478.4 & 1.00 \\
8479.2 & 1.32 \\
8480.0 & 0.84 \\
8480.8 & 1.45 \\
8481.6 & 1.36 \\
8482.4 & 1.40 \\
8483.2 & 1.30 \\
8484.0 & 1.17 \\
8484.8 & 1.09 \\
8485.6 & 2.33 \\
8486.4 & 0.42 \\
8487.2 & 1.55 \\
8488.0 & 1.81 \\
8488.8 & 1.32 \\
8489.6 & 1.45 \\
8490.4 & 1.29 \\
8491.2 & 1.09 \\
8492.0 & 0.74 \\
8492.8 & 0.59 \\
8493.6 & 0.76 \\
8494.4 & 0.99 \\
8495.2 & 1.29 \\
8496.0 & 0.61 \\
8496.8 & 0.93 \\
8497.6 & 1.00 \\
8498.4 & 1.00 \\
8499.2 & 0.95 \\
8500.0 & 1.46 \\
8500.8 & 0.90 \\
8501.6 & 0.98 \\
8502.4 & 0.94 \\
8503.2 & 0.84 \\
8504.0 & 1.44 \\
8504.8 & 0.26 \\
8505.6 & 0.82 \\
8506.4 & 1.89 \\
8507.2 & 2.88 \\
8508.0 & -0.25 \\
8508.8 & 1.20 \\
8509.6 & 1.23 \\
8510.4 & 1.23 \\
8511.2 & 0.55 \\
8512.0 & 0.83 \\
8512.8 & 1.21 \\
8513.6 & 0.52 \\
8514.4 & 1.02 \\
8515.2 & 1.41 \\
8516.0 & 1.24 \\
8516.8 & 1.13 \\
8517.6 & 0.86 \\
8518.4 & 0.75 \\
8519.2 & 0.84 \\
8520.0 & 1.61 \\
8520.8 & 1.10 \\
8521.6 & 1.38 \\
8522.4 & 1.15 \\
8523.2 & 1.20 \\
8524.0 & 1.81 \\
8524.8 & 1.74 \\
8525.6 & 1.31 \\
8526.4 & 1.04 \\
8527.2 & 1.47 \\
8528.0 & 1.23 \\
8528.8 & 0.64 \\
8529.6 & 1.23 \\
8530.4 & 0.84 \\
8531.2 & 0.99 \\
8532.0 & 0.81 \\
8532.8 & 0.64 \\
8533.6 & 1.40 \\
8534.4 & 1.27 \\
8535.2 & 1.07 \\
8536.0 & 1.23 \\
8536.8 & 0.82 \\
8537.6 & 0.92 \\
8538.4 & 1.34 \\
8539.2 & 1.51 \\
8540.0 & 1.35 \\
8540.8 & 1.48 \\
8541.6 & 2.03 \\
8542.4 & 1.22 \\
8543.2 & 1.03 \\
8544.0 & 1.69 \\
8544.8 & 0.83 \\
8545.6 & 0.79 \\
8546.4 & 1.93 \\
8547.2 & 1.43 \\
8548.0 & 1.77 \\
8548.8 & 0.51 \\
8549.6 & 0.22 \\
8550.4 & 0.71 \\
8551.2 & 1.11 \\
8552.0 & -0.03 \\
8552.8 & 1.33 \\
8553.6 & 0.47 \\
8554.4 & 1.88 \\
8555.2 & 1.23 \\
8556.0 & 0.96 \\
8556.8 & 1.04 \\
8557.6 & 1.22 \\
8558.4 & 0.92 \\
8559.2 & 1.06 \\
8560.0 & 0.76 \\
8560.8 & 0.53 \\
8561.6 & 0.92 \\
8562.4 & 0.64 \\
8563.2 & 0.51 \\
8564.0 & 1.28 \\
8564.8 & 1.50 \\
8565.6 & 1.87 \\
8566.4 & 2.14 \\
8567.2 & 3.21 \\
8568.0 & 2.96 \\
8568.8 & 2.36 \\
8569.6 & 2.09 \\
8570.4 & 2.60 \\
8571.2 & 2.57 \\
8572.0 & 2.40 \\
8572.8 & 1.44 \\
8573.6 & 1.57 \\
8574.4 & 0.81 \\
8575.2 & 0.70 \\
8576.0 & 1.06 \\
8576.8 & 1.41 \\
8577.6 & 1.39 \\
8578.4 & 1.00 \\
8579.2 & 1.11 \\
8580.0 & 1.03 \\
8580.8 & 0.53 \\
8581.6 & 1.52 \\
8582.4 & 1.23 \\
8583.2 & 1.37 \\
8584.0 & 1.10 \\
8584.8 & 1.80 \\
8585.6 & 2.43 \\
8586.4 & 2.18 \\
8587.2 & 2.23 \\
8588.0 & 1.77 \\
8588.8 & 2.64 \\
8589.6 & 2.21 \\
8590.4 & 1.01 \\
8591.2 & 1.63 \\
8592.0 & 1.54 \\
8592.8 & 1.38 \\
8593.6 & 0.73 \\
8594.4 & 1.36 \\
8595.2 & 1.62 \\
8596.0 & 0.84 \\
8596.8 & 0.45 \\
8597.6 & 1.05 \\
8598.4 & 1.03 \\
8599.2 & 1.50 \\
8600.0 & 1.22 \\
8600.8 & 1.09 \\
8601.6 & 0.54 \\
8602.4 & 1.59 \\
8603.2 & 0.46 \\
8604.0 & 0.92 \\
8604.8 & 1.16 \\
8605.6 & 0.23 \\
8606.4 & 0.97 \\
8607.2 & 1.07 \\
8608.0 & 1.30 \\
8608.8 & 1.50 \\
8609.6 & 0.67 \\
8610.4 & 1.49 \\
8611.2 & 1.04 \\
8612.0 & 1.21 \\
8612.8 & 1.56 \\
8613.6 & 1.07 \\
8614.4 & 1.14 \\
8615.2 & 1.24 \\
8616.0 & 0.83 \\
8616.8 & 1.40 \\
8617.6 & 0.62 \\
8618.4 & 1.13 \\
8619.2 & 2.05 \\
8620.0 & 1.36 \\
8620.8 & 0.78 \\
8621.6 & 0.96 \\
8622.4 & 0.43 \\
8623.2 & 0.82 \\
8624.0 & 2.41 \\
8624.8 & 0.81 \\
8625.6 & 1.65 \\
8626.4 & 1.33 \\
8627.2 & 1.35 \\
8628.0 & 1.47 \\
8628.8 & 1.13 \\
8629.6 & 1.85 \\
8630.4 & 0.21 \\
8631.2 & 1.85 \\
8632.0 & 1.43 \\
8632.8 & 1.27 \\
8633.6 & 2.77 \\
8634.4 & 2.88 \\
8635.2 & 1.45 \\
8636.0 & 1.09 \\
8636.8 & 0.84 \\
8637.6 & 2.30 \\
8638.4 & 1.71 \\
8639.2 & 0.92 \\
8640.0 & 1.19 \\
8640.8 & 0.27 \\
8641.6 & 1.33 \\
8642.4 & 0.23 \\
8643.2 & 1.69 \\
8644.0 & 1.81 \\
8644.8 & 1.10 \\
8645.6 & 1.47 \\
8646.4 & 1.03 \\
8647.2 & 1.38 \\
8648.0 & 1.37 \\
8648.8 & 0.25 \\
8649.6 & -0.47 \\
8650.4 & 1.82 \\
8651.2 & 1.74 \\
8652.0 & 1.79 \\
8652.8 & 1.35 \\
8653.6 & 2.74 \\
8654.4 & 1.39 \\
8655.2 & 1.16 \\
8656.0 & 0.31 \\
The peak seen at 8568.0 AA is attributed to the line [S II]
